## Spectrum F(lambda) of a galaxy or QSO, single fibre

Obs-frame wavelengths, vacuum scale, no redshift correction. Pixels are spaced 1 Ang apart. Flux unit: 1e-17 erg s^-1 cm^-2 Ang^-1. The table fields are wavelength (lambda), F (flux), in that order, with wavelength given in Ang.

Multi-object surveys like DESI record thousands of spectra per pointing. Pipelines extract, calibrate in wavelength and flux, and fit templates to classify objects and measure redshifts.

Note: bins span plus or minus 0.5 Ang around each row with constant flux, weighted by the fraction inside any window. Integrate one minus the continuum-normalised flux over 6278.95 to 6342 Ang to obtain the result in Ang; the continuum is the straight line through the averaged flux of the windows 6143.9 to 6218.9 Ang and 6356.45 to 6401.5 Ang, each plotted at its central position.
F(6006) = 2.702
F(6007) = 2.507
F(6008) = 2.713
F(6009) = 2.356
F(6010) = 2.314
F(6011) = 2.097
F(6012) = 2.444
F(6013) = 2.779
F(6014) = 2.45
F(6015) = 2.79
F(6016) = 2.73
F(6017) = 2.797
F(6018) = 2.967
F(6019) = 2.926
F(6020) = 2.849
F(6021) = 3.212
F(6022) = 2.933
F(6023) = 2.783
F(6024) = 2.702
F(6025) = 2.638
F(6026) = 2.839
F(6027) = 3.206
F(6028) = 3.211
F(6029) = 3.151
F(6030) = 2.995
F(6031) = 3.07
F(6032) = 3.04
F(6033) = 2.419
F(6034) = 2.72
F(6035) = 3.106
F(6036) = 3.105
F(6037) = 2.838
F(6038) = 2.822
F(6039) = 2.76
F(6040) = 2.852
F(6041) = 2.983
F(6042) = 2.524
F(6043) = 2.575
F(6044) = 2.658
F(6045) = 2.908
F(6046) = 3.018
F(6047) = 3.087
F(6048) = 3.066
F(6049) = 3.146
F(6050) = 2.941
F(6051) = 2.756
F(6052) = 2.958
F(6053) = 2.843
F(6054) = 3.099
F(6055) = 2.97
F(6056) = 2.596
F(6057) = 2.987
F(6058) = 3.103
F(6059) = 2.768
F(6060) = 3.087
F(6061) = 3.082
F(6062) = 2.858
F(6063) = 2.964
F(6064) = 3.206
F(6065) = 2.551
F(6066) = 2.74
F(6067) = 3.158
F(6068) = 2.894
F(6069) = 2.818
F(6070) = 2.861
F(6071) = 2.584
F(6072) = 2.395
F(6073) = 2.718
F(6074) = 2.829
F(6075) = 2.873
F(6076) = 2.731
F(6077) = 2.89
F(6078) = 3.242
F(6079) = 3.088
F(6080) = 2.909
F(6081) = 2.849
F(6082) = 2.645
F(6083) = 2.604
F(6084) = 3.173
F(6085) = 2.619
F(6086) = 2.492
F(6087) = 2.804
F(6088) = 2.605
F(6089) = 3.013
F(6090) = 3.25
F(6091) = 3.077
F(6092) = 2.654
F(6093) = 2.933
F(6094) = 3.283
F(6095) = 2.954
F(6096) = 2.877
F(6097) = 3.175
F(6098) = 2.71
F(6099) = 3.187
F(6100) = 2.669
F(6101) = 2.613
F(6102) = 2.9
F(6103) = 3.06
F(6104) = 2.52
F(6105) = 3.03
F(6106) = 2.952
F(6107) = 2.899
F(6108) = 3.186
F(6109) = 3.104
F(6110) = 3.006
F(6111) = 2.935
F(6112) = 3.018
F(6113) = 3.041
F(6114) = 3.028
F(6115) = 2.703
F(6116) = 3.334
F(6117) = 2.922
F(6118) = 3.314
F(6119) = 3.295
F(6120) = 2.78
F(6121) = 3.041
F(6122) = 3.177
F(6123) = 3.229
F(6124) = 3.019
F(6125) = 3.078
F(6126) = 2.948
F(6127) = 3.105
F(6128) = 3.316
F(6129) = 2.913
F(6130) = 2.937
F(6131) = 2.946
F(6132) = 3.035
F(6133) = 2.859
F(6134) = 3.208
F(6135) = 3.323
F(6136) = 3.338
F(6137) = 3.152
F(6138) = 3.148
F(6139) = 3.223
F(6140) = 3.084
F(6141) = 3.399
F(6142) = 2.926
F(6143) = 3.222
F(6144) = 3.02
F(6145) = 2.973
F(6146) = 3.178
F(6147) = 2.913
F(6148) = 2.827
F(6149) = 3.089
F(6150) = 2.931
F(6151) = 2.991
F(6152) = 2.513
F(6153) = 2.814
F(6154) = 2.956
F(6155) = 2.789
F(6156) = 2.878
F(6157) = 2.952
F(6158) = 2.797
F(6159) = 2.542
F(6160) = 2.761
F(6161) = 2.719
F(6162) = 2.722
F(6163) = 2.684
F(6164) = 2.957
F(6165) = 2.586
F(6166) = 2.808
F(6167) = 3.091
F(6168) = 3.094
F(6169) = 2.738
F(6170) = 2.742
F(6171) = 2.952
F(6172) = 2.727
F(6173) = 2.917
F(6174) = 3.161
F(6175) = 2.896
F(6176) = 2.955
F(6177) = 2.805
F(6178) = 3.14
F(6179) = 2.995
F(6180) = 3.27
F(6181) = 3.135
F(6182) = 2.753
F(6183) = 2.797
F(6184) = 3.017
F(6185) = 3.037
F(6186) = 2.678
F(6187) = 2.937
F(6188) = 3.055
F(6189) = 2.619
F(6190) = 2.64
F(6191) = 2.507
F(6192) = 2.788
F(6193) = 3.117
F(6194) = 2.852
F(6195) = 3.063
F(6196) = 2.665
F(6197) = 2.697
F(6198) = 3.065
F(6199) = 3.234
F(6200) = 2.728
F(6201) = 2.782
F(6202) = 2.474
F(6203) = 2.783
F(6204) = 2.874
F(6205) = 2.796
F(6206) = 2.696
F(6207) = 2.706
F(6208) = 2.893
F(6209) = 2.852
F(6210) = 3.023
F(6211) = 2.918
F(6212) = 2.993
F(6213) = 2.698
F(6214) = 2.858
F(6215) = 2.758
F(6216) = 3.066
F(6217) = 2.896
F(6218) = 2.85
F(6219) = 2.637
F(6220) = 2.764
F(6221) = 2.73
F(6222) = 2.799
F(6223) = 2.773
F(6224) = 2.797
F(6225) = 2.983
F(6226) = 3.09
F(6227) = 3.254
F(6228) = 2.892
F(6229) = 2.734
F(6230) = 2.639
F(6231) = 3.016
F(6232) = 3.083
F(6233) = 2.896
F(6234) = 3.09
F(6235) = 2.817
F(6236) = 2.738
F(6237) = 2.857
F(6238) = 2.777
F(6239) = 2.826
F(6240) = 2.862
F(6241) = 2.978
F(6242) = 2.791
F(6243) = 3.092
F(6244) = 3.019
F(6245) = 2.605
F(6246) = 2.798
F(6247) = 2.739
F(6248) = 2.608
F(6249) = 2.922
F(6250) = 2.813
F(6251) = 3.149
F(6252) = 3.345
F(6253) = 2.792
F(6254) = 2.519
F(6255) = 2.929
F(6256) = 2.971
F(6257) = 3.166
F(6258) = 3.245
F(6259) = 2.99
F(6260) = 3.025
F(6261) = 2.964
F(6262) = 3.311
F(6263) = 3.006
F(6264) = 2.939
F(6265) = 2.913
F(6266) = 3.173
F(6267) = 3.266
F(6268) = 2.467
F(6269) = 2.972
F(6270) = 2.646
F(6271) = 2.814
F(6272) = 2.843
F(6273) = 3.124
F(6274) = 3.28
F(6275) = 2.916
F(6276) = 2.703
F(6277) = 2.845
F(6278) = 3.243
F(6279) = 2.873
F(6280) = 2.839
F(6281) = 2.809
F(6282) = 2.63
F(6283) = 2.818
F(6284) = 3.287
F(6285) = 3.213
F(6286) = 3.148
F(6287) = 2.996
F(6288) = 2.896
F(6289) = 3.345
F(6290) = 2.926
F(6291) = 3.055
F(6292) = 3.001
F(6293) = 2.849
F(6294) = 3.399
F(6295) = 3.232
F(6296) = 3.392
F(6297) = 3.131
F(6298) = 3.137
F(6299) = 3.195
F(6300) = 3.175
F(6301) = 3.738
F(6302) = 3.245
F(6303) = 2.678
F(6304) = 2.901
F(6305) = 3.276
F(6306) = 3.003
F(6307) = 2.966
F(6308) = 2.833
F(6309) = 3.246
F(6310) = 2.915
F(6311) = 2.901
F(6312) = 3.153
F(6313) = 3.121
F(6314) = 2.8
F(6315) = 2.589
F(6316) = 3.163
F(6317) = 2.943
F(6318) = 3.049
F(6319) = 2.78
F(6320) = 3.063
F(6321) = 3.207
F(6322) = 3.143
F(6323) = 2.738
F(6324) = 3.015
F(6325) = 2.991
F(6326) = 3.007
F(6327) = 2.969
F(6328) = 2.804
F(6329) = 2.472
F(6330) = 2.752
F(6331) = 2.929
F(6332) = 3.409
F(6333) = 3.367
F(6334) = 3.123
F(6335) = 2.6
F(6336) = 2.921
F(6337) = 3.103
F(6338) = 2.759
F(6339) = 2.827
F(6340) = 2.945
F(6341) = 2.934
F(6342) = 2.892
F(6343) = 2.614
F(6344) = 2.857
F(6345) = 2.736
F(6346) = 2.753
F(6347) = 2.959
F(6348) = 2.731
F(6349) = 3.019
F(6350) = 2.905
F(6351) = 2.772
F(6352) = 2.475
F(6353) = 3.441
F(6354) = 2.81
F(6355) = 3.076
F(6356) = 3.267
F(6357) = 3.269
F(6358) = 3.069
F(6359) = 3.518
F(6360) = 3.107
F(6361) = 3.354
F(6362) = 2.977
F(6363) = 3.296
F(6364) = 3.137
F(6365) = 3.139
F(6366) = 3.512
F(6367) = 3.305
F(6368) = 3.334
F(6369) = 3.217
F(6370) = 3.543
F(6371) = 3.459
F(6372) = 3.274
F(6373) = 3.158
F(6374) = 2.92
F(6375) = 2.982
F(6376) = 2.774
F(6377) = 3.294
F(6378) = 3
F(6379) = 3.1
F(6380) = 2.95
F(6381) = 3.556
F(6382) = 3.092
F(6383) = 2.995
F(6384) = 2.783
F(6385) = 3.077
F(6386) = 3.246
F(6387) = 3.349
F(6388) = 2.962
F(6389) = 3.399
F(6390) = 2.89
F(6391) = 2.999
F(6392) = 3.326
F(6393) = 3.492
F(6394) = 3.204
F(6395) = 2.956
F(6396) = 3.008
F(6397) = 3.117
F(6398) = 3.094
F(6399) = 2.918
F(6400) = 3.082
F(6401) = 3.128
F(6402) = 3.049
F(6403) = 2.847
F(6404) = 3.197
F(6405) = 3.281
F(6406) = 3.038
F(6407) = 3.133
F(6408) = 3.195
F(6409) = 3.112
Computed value 1.0 Ang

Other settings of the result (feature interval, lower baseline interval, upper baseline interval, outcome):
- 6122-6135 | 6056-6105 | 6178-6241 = -0.87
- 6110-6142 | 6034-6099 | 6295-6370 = -1.85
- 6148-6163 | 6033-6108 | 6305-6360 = 0.48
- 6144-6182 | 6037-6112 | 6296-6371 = 0.60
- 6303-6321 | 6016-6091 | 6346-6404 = 0.53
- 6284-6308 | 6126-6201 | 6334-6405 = -0.79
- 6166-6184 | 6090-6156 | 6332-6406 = 0.46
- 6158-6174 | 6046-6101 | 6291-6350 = 0.64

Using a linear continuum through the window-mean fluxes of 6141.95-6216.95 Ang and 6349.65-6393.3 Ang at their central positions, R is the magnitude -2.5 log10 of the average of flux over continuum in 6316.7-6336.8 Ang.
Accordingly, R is 0.04 mag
